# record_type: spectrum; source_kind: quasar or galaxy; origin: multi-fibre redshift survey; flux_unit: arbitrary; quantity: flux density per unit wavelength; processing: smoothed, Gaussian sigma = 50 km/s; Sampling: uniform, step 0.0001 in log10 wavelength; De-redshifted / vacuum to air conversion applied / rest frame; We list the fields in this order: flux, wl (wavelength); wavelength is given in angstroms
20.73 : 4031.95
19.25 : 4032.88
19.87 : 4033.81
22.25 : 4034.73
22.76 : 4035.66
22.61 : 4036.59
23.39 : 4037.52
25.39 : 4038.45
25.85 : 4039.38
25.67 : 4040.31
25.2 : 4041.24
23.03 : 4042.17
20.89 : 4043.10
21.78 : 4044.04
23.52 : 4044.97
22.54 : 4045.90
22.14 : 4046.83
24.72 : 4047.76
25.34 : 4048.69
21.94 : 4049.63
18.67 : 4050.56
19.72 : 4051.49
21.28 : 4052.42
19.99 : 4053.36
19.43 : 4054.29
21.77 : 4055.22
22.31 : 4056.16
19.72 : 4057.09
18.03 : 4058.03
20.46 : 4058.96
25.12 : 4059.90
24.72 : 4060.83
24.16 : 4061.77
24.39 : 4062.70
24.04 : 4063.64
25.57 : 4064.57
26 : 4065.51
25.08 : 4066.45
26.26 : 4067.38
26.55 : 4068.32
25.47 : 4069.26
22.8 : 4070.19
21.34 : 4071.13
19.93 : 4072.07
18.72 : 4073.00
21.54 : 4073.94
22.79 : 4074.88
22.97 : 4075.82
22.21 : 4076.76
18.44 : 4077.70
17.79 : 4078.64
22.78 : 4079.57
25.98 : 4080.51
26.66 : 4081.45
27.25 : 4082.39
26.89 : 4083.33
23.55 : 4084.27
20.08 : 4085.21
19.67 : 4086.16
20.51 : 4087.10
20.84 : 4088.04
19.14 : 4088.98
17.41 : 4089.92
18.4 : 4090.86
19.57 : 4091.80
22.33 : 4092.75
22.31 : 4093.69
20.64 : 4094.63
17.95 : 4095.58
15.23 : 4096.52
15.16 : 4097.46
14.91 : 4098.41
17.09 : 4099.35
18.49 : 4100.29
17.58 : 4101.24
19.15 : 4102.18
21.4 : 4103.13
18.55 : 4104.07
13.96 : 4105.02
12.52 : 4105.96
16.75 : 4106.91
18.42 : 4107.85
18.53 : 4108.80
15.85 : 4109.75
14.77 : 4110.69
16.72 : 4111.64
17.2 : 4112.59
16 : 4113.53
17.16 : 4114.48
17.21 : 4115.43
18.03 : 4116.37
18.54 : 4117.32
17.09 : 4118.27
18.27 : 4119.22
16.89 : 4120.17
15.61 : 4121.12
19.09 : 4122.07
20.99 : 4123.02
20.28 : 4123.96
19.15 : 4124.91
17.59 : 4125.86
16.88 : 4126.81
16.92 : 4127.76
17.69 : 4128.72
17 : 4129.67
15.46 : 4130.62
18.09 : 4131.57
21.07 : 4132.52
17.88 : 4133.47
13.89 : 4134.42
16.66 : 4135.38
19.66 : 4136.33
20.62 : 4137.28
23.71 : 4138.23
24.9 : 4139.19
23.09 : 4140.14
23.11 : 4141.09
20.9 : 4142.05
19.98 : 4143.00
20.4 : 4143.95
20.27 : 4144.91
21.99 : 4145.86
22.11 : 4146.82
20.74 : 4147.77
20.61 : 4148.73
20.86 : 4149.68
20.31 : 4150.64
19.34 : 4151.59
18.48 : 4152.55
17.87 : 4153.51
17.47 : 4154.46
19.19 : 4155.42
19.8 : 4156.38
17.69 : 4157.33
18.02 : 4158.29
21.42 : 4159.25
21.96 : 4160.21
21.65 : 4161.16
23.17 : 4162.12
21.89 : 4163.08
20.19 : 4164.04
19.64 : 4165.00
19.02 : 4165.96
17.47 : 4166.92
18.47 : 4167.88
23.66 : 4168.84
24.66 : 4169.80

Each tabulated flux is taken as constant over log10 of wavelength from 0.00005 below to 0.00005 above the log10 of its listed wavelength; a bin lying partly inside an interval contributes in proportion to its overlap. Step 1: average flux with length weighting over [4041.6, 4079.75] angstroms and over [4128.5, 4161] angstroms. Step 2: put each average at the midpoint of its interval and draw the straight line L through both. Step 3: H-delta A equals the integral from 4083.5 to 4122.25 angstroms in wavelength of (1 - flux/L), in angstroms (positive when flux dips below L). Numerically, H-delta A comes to 5.5 angstroms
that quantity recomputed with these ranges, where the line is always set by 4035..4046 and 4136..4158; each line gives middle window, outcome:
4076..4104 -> 2.34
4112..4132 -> 3.38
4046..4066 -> 0.64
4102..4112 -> 2.20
